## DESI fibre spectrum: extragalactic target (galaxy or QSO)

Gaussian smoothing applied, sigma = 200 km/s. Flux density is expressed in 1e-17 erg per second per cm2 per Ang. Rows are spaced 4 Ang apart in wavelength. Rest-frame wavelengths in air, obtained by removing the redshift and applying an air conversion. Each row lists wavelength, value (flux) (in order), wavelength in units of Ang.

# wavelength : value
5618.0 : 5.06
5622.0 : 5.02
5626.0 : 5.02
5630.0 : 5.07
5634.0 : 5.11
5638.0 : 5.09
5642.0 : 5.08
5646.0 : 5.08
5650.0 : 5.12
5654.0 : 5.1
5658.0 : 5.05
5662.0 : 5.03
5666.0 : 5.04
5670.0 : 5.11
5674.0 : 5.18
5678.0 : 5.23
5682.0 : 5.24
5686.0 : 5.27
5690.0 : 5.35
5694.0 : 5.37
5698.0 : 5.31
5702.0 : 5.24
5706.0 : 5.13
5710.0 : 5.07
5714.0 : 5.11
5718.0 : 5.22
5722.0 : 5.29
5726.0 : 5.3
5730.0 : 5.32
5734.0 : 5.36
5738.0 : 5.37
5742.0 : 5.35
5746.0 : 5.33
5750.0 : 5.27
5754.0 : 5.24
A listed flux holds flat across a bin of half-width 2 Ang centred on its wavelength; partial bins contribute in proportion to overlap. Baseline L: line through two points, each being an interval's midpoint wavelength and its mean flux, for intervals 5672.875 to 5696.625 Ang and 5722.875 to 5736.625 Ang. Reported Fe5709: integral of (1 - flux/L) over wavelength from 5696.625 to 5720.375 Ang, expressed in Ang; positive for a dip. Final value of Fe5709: 0.6 Ang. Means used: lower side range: 5.28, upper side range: 5.33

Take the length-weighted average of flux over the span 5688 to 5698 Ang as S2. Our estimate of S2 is 5.35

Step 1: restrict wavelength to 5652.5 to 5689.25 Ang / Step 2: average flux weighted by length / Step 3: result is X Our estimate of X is 5.15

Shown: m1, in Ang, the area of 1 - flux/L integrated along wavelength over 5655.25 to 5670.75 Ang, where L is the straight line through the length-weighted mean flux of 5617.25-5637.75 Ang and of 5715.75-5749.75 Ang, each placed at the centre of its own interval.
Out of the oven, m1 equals 0.3 Ang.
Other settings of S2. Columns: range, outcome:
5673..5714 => 5.23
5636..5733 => 5.18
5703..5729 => 5.19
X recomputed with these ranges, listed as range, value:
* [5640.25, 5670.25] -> 5.07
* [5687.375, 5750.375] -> 5.27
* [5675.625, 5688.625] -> 5.25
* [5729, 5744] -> 5.35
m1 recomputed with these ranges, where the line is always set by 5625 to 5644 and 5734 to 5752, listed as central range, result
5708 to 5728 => 0.3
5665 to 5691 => -0.1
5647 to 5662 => 0.1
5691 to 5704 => -0.2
